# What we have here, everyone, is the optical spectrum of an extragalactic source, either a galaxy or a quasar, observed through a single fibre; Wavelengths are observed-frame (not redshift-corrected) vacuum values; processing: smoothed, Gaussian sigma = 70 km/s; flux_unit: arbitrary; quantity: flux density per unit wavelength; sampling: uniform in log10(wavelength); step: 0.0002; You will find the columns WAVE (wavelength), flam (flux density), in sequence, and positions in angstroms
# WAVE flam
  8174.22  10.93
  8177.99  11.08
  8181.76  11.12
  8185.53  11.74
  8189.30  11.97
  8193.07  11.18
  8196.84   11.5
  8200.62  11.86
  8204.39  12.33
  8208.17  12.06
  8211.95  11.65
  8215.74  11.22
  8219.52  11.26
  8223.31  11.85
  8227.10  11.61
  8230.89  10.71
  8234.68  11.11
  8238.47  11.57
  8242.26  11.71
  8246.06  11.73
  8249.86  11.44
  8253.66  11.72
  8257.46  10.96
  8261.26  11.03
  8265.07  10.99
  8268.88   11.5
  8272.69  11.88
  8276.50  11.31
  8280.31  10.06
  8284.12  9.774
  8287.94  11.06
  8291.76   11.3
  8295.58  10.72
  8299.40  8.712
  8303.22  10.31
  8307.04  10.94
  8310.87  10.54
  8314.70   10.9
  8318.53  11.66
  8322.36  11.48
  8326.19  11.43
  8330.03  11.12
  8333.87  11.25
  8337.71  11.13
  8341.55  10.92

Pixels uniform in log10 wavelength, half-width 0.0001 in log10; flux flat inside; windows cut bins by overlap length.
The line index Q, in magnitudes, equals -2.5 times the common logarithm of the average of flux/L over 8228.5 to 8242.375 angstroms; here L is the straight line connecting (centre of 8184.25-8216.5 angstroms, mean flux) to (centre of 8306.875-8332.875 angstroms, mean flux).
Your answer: 0.03 mag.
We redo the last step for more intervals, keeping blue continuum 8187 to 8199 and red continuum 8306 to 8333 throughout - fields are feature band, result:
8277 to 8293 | 0.07 mag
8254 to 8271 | 0.02 mag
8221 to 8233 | 0.01 mag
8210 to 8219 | 0.01 mag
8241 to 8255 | -0.02 mag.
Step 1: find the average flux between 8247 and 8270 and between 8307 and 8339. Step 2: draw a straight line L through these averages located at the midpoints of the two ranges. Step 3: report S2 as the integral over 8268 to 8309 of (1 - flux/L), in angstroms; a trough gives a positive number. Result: 2.1 angstroms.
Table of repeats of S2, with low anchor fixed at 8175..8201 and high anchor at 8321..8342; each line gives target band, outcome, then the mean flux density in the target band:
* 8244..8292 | 0.8 angstroms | 11.1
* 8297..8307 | 1.3 angstroms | 9.85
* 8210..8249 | -0.2 angstroms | 11.4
